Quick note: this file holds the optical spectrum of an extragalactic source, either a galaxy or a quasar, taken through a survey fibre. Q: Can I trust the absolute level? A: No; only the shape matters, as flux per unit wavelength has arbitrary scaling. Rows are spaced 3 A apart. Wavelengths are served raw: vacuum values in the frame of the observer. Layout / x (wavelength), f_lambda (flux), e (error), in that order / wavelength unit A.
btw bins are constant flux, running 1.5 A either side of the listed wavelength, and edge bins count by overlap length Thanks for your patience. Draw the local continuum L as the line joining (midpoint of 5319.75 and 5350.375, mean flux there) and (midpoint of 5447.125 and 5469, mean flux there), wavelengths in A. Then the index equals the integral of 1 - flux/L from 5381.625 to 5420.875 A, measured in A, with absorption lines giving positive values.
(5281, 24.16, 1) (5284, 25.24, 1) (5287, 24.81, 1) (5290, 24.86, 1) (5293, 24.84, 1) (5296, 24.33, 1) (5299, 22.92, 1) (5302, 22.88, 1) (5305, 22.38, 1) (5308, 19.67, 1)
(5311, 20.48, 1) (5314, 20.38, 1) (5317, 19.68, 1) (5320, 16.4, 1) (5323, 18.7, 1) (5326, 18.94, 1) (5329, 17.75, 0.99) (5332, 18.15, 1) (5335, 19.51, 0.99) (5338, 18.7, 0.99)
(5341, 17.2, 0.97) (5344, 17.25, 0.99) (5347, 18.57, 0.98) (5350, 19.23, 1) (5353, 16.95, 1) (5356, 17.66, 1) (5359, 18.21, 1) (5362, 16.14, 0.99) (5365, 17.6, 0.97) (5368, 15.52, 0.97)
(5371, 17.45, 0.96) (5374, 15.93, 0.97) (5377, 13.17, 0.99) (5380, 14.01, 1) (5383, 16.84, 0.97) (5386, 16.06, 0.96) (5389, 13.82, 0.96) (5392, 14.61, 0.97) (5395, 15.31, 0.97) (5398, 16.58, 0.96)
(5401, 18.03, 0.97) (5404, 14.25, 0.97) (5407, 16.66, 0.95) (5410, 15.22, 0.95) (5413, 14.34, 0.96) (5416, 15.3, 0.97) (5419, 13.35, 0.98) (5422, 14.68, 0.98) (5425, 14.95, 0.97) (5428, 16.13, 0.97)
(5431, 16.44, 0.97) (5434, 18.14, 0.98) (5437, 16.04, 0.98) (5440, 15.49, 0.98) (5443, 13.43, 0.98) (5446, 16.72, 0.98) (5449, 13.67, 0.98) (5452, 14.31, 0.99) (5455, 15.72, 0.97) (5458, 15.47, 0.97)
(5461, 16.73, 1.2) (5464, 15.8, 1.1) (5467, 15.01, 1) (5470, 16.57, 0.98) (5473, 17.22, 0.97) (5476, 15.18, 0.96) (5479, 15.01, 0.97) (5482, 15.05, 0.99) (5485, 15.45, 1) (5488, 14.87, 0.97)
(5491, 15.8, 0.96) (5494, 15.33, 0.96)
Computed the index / 3.0 A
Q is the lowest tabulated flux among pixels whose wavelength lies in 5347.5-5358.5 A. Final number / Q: 16.95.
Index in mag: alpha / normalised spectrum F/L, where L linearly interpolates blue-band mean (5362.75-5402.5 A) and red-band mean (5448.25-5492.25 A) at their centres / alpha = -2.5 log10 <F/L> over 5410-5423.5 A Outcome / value 0.08 mag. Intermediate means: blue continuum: 15.8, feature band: 14.5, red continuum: 15.5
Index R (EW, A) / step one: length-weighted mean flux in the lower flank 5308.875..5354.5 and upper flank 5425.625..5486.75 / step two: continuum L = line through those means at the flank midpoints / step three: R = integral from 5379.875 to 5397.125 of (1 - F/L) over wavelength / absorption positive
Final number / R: 2.0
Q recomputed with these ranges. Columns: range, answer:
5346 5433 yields 13.17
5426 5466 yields 13.43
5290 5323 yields 16.4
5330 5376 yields 15.52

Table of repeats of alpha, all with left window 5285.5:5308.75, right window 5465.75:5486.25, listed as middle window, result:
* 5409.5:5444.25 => 0.16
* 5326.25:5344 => 0.19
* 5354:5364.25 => 0.20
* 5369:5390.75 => 0.28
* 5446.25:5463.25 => 0.08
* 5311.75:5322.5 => 0.19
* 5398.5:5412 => 0.17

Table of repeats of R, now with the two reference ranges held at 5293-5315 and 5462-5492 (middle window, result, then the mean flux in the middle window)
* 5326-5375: 6.5 A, 17.7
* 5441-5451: 1.3 A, 14.6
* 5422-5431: 1.0 A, 15.5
